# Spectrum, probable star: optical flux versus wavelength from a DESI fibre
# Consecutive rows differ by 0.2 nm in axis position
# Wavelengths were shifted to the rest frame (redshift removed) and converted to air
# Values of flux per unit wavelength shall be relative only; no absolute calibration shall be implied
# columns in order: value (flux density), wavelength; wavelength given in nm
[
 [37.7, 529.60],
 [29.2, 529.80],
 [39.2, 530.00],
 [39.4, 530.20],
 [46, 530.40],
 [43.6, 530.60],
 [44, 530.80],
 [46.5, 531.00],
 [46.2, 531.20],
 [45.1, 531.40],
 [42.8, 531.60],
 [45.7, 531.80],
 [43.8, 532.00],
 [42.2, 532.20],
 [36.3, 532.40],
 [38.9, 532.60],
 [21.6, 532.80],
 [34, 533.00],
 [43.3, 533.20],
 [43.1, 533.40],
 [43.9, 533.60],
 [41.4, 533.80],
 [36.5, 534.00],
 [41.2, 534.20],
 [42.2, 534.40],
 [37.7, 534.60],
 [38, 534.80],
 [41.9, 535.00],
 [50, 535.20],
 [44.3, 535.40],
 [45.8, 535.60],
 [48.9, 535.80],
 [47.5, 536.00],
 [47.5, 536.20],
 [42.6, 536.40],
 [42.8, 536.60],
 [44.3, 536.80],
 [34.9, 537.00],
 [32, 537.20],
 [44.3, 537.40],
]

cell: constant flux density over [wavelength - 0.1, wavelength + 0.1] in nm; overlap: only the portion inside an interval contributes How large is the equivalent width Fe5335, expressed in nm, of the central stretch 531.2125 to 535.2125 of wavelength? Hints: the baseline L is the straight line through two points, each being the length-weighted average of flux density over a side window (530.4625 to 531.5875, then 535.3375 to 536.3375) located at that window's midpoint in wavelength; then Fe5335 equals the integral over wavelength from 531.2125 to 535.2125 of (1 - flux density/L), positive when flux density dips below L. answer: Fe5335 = 0.468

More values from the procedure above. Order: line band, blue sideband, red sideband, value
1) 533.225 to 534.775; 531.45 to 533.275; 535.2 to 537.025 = 0.024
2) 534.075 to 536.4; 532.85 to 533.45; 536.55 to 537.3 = -0.345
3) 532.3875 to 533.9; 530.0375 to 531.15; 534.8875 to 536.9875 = 0.221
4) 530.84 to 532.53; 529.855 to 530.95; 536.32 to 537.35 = -0.078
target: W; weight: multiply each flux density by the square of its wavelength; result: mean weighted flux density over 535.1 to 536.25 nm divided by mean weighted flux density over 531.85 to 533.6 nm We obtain 1.24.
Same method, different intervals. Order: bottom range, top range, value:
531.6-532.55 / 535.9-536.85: 1.09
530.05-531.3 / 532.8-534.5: 0.91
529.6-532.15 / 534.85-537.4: 1.04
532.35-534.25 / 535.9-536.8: 1.20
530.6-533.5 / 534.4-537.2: 1.06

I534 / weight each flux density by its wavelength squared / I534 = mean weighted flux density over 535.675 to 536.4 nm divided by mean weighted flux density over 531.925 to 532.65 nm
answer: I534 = 1.2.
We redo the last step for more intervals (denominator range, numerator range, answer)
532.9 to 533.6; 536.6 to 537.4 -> 0.96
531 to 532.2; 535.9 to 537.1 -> 0.99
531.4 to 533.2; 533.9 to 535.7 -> 1.09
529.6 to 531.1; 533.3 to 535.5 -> 1.04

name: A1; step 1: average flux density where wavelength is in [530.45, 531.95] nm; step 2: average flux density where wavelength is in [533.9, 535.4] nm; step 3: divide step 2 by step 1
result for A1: 0.9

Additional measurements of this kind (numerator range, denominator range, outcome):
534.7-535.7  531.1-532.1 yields 0.98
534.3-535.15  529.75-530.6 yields 1.02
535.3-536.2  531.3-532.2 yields 1.06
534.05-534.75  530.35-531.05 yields 0.89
